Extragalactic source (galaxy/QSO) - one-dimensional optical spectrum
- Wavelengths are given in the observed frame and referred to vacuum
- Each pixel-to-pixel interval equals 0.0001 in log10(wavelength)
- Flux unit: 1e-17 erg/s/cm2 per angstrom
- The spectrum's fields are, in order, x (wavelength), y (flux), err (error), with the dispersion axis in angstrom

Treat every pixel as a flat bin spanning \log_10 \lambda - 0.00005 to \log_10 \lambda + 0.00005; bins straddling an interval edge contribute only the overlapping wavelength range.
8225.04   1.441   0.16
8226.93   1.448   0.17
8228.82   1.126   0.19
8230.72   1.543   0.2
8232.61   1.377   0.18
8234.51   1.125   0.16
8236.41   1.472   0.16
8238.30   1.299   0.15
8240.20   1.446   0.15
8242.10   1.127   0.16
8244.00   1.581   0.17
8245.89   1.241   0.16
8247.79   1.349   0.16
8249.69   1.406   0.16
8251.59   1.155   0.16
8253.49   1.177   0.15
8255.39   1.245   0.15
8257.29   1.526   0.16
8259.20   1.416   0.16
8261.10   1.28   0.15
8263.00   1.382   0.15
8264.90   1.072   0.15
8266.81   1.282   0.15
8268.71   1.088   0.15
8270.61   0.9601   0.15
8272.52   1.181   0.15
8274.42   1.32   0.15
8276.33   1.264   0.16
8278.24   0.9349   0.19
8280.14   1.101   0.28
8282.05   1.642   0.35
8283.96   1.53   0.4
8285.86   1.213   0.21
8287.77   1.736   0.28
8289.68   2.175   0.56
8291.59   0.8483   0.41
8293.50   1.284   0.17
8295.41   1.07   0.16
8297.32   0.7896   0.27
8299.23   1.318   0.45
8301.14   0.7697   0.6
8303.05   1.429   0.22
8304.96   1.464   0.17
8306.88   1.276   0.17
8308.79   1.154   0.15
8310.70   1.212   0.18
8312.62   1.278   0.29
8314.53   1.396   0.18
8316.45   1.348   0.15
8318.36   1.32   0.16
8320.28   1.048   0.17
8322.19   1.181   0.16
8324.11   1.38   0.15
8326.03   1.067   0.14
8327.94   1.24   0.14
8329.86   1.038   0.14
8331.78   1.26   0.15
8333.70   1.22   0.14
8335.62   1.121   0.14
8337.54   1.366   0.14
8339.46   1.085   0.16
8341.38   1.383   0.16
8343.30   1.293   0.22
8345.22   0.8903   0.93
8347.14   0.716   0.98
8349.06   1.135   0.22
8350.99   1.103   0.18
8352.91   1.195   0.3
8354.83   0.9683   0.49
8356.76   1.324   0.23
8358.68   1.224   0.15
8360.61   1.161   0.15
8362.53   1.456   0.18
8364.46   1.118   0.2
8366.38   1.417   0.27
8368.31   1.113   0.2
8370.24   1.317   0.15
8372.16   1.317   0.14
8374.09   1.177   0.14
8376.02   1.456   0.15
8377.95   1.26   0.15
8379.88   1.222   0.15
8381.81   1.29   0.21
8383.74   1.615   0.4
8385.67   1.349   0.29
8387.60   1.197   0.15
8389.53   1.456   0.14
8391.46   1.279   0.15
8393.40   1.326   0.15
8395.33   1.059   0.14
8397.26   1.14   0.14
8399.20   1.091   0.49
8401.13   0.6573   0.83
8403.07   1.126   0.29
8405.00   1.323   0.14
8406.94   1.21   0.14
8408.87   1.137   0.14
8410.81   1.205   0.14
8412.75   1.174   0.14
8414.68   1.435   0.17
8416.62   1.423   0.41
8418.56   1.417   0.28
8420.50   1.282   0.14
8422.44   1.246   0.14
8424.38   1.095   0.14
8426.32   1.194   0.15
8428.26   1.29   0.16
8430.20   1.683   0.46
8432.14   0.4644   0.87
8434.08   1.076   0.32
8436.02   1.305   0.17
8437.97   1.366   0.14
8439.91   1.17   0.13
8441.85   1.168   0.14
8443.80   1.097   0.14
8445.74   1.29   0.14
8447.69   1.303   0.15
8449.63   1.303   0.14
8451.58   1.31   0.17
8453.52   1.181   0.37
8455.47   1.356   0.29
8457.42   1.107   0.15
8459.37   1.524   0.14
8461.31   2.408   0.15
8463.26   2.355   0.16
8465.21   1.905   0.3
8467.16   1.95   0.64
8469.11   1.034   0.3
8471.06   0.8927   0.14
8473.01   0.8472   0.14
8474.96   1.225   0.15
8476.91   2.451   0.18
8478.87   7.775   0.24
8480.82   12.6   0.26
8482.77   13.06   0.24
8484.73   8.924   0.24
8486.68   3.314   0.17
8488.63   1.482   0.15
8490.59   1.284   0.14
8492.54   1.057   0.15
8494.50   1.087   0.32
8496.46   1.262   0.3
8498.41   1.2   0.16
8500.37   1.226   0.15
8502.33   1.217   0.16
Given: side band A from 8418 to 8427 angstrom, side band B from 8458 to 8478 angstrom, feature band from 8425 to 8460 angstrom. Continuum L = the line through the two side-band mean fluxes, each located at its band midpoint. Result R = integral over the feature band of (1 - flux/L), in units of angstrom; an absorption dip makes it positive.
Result 4.9 angstrom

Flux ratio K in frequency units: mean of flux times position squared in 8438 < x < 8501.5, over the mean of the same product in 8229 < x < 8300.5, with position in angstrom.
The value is 2.10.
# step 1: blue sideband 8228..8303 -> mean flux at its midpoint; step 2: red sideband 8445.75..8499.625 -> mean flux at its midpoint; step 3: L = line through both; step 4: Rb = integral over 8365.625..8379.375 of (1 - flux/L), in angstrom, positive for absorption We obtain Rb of 5.2 angstrom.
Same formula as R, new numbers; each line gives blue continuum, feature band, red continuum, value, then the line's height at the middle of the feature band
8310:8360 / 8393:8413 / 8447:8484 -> 9.7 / 2.18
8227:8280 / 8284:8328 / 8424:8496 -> 8.2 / 1.56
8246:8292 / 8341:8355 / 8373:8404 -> 2.0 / 1.26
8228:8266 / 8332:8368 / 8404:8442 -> 2.6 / 1.27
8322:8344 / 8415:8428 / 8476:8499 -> 7.8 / 3.21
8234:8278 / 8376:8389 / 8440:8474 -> 0.2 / 1.36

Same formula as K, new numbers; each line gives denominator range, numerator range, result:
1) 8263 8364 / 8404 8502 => 1.79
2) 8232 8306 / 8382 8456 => 0.99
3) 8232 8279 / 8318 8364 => 0.94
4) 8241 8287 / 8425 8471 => 1.13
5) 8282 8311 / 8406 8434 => 0.97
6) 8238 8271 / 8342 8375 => 0.94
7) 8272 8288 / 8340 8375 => 0.92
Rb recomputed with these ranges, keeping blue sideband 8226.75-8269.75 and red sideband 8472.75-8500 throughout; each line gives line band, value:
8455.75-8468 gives 6.4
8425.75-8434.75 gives 6.0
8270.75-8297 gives 6.4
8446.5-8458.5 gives 7.9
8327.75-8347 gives 9.7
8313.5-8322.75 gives 3.8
